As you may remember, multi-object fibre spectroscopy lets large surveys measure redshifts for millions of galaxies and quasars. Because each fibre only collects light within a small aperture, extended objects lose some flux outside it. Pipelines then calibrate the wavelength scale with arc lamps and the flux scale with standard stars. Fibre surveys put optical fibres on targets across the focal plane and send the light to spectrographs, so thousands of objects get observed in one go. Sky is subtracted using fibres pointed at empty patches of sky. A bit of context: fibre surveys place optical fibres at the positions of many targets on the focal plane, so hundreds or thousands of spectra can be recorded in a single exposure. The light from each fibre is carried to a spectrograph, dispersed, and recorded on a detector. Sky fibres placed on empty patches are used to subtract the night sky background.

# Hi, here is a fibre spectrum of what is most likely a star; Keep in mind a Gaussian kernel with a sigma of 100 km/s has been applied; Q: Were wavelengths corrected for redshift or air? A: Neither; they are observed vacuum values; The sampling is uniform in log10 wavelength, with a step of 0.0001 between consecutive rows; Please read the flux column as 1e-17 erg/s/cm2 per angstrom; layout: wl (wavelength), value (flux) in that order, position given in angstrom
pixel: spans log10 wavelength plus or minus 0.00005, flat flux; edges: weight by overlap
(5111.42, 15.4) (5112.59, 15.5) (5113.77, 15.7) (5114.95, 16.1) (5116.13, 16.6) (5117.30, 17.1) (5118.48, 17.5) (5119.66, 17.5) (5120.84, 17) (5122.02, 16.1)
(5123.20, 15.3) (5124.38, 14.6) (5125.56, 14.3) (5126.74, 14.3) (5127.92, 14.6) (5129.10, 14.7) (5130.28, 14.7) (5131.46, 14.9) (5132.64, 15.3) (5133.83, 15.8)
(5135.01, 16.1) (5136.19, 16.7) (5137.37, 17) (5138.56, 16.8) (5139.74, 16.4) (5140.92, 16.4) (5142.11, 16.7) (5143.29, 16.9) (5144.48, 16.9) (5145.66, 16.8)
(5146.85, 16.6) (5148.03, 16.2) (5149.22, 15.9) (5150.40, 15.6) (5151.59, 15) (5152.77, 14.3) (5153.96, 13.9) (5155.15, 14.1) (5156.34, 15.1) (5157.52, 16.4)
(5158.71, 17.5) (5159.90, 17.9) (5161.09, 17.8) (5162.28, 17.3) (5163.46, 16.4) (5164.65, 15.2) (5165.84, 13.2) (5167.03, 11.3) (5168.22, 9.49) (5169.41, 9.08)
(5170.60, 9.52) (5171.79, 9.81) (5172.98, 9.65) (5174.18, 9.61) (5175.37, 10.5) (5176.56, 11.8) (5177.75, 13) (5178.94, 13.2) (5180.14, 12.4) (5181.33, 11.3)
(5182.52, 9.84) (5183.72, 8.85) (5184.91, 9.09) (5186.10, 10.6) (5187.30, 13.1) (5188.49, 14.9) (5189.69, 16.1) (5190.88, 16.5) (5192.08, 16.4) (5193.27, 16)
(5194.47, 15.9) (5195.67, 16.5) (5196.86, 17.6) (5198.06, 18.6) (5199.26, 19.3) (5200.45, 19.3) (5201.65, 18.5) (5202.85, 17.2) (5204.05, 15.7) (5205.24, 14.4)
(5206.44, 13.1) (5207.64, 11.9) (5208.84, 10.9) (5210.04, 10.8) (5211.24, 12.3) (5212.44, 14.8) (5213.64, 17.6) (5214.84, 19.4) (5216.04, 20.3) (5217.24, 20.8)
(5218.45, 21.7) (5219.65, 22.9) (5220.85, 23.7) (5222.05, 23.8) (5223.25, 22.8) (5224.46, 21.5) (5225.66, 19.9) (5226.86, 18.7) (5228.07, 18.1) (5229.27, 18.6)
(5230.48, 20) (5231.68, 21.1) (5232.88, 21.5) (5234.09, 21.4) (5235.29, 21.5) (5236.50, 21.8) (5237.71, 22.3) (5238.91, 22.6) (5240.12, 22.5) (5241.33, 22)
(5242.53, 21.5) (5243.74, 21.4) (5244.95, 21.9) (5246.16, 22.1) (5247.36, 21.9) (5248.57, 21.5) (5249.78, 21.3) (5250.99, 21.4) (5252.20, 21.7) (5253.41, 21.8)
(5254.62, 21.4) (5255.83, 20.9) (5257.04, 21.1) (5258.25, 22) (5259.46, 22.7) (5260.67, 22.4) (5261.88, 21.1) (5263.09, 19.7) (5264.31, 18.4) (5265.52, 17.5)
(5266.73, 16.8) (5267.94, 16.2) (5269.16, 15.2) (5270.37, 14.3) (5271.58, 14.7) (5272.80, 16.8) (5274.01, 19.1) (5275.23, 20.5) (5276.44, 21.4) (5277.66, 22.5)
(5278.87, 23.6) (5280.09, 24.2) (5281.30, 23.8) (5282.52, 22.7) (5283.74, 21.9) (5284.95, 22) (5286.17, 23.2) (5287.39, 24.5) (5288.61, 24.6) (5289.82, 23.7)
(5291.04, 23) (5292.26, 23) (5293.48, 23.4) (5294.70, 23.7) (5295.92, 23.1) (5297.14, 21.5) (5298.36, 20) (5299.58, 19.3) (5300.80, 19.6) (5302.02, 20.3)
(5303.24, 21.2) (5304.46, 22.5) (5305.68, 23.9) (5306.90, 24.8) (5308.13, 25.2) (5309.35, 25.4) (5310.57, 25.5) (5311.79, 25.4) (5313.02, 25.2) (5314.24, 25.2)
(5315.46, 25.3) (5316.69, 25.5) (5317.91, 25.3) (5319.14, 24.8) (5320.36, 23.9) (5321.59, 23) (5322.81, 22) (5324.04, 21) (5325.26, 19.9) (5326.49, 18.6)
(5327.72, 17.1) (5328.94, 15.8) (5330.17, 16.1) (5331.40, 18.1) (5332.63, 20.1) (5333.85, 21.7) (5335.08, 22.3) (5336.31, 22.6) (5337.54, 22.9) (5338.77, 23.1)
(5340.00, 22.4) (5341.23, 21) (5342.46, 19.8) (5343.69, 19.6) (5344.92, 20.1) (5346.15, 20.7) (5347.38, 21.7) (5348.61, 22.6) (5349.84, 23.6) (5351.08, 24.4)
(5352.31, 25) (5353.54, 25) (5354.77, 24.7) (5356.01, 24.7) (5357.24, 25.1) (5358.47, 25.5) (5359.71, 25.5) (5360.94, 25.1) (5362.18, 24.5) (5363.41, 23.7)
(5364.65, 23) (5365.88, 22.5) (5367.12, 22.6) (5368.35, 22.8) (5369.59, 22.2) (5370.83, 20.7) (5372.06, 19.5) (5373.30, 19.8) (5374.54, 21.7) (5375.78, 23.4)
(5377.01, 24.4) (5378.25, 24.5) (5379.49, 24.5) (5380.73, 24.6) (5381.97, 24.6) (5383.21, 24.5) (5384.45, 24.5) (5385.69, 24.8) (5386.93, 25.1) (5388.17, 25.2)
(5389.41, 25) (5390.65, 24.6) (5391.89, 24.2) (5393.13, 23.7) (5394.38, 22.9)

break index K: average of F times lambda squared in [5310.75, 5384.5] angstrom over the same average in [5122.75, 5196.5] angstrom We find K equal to 1.7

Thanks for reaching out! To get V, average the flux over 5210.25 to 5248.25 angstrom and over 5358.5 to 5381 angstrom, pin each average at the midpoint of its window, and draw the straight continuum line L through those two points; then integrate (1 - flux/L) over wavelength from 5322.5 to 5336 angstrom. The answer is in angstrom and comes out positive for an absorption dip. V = 1.8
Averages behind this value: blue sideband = 20.6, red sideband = 23.1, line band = 19.3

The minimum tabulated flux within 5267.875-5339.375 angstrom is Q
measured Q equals 14.3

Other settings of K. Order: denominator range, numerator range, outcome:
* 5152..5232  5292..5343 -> 1.50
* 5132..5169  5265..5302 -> 1.40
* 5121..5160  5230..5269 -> 1.39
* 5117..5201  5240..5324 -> 1.56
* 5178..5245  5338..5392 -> 1.41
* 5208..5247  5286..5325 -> 1.20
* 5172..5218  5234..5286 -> 1.48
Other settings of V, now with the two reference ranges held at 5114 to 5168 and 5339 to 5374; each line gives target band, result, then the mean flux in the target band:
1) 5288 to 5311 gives -2.1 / 22.8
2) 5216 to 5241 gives -3.6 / 21.3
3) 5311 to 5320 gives -1.6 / 25.2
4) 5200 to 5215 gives 2.5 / 14.9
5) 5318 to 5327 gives -0.2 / 22.1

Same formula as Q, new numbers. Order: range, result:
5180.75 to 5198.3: 8.85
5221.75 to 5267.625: 16.8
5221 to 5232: 18.1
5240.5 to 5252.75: 21.3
